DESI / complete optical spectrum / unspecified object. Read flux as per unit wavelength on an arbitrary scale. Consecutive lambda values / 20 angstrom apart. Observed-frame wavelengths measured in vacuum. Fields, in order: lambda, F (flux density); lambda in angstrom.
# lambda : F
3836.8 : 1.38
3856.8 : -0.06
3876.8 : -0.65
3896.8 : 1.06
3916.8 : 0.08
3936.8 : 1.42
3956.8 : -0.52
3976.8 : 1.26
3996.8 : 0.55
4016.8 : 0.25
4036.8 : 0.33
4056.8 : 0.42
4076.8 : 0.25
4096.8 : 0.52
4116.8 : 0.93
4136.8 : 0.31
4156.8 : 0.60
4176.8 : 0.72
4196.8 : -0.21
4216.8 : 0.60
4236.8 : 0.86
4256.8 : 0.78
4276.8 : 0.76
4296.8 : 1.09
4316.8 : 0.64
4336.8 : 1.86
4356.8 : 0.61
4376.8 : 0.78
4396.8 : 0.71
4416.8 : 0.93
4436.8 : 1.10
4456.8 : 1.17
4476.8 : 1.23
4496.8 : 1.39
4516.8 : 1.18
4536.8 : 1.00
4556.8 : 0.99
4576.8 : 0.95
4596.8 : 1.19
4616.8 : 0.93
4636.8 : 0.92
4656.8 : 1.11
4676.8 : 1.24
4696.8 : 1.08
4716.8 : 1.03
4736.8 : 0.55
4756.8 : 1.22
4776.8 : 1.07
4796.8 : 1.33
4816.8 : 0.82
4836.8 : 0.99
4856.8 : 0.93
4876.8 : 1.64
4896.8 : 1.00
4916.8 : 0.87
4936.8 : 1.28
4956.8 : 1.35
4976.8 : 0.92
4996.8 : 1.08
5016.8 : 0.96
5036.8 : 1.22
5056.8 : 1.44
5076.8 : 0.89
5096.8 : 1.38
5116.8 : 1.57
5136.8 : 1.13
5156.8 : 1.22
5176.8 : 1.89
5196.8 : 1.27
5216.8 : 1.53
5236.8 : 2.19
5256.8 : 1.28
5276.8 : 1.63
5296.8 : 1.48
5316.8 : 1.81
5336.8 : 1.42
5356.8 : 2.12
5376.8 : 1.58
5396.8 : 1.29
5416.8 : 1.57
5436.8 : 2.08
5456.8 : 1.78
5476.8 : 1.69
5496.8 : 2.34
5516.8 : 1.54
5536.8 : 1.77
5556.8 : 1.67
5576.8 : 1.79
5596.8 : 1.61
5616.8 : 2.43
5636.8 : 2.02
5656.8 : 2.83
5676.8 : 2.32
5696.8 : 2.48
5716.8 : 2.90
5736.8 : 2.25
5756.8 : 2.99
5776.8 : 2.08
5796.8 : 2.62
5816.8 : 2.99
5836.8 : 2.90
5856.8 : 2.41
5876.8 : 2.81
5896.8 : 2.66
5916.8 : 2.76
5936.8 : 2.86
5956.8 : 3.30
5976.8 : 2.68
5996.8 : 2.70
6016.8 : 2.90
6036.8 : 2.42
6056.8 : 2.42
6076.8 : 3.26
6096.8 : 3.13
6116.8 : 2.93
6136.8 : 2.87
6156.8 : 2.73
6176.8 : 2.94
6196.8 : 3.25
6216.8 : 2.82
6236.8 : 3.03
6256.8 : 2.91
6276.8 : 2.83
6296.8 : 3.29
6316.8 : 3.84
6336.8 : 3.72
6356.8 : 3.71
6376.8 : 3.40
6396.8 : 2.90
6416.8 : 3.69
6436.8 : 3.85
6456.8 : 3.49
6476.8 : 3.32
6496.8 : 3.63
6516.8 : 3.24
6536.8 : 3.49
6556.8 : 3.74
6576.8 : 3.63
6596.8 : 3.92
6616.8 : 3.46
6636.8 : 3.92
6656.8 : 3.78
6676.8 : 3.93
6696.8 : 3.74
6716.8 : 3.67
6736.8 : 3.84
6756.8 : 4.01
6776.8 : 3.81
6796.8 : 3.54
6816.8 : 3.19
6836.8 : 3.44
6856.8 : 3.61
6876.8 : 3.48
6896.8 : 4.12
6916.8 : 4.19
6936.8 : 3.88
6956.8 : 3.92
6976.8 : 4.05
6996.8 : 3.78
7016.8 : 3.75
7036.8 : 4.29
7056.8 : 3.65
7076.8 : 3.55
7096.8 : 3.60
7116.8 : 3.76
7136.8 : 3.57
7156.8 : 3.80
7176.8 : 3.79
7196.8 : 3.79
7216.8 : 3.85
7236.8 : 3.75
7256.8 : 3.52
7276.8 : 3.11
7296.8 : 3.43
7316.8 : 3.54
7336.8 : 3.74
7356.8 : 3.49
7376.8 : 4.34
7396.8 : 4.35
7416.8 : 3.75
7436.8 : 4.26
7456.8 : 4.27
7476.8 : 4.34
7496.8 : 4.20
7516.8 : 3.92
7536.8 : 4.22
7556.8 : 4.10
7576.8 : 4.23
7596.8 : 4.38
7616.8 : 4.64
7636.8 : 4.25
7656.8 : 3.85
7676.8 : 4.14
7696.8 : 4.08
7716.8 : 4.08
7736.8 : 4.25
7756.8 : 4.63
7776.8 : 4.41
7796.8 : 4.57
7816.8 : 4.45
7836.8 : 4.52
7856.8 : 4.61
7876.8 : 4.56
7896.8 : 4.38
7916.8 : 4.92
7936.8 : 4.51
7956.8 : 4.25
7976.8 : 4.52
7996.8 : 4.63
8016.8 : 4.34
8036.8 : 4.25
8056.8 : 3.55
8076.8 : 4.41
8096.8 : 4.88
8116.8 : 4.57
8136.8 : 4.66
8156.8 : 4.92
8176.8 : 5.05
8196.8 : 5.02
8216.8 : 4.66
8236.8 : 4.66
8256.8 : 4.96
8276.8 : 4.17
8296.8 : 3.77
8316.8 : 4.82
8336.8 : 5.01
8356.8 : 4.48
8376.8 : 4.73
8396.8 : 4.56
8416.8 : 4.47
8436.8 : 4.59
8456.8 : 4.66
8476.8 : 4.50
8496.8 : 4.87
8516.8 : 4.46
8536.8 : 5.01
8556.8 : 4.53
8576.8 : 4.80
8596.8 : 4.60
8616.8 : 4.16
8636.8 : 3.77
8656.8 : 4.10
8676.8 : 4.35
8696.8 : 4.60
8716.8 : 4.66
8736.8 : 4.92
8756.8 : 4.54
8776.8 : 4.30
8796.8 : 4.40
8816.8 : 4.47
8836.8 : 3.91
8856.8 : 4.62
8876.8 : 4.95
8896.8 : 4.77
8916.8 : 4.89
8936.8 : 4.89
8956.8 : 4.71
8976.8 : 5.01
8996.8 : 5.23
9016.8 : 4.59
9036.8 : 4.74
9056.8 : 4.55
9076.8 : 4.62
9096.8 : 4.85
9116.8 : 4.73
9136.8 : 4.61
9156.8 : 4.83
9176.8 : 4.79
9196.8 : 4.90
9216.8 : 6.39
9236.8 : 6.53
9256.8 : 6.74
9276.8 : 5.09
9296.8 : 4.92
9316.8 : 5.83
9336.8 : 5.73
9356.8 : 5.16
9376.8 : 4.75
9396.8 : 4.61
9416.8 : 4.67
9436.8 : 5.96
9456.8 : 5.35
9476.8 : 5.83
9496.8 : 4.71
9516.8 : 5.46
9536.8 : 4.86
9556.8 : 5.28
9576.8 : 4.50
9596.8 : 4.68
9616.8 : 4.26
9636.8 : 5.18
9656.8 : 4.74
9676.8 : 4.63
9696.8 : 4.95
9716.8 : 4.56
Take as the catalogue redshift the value 0.406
